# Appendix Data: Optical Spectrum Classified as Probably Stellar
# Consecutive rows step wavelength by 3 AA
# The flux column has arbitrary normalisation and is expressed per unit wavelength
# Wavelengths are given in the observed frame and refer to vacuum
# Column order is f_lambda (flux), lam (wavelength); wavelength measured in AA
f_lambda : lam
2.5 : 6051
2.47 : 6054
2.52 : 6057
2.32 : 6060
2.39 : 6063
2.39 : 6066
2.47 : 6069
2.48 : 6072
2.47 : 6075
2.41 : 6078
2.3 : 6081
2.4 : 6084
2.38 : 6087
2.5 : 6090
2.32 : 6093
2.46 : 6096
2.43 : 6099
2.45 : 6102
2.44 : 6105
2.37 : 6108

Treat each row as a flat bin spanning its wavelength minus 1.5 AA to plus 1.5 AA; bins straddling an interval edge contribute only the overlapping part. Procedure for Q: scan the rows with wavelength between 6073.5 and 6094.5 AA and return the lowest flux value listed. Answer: 2.3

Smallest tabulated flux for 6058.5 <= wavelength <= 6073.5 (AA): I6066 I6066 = 2.32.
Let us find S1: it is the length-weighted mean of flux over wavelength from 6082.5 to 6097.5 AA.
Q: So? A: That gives 2.41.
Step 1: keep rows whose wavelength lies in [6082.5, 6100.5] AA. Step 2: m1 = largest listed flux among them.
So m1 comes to 2.5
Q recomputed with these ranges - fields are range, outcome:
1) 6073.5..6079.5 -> 2.41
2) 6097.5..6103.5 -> 2.43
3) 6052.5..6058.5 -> 2.47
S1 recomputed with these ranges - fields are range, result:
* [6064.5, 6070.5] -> 2.43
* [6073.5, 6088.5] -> 2.39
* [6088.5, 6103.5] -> 2.43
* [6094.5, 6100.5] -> 2.45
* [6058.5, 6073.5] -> 2.41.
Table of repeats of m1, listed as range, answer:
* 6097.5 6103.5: 2.45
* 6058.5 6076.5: 2.48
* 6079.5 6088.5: 2.4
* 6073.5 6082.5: 2.47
